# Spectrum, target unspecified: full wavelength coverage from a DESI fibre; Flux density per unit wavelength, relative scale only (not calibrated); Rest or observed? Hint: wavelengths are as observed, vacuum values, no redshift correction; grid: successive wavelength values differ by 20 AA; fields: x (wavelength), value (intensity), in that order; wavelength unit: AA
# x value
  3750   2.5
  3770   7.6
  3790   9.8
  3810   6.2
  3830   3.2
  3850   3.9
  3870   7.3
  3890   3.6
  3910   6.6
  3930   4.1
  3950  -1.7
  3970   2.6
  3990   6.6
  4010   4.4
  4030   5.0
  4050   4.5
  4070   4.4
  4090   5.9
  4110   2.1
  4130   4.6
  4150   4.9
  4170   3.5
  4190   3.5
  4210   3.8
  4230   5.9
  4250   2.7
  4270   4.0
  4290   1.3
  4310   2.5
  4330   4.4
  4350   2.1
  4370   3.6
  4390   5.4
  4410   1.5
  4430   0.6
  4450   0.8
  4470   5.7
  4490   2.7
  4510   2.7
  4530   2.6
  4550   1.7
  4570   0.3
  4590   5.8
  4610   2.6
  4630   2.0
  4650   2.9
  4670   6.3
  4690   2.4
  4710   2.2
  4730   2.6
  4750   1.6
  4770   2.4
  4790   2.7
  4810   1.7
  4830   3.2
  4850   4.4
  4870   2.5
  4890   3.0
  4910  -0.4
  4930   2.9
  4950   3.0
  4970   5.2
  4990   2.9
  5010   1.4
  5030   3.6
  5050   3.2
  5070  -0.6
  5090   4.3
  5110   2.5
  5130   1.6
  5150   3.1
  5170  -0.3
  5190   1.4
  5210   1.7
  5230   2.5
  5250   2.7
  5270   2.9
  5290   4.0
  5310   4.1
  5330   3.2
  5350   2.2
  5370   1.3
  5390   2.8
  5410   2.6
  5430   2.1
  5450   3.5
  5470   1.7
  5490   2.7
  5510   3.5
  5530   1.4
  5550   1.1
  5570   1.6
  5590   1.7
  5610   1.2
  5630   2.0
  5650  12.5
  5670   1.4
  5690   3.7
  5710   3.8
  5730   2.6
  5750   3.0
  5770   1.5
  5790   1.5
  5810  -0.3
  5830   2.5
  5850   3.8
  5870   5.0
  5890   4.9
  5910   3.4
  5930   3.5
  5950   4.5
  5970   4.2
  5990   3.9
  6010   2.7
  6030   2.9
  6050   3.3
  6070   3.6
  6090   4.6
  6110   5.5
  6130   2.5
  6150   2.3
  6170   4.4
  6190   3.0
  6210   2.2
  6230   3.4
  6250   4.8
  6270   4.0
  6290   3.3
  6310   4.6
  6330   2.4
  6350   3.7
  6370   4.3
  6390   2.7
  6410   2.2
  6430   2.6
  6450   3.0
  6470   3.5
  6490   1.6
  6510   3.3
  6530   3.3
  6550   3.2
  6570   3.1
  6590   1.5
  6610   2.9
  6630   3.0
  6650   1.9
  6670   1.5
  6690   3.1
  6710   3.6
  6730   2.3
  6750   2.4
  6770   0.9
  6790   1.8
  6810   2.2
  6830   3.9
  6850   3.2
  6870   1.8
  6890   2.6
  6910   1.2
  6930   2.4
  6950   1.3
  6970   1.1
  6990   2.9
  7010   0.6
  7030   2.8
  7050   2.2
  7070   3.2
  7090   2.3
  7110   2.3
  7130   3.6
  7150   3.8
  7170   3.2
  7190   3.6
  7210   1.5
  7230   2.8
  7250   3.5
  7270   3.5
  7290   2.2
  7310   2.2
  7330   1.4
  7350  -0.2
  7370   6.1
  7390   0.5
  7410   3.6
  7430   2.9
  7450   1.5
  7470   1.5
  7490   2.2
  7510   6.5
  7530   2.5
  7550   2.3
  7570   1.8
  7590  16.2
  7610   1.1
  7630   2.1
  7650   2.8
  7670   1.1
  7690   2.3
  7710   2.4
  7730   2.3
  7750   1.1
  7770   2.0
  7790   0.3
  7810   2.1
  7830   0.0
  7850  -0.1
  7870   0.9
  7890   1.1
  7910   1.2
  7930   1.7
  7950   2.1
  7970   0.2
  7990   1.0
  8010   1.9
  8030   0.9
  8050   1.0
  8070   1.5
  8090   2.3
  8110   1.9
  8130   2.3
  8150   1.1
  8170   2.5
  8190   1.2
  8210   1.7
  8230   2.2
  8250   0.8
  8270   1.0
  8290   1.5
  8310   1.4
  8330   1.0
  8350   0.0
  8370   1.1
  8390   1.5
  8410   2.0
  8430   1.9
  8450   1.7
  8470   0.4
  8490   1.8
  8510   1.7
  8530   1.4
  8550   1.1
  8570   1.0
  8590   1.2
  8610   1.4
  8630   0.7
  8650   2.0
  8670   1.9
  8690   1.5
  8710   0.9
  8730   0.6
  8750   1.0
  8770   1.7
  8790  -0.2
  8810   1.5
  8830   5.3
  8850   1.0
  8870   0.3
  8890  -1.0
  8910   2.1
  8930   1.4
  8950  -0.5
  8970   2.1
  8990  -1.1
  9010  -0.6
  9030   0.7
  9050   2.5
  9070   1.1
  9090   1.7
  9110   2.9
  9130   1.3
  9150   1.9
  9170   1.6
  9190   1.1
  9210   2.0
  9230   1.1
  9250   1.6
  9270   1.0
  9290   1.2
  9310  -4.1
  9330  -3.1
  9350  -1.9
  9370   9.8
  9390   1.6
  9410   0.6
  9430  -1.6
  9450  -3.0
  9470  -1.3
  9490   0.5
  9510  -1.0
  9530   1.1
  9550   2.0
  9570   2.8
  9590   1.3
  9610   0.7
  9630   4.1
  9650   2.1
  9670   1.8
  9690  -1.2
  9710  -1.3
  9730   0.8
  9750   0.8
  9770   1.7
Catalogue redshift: 0.515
